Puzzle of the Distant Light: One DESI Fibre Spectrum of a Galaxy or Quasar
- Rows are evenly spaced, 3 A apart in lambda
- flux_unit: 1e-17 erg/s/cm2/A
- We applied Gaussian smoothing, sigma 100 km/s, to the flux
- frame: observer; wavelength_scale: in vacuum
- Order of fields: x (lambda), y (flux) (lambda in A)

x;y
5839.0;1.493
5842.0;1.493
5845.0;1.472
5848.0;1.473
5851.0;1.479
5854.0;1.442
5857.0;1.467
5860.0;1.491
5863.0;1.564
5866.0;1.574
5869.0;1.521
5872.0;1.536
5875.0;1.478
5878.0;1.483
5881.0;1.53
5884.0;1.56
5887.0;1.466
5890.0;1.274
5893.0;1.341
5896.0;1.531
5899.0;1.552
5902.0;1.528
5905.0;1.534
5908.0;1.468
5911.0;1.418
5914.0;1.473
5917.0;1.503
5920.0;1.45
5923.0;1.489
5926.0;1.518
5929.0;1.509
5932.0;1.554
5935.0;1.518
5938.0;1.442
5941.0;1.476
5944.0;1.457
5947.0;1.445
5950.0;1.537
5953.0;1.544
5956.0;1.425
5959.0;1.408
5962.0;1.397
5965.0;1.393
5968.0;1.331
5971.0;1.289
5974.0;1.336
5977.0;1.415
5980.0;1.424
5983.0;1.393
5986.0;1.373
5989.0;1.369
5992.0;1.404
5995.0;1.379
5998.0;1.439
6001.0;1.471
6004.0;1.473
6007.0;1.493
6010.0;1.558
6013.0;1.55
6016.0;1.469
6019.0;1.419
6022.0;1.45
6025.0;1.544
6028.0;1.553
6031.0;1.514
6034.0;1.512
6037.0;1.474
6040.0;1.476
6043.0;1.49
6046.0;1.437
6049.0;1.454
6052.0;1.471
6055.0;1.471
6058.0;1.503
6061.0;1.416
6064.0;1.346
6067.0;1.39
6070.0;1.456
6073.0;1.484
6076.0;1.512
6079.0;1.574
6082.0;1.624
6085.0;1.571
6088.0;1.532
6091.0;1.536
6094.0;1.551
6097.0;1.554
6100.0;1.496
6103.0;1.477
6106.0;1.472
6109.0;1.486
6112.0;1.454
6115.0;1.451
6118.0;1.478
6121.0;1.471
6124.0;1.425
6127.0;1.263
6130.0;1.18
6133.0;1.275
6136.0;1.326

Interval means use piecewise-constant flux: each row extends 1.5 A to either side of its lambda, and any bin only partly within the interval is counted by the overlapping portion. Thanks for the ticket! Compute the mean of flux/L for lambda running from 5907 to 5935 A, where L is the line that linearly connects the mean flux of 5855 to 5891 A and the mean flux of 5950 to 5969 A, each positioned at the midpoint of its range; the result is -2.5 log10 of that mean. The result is -0.02 mag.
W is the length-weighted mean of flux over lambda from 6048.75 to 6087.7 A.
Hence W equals 1.48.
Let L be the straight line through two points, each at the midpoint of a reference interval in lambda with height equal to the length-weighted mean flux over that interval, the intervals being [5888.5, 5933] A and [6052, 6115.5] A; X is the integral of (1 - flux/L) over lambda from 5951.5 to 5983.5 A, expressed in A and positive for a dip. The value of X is 1.84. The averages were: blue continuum 1.48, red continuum 1.49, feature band 1.4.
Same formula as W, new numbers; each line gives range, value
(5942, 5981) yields 1.42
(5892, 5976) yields 1.46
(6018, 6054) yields 1.48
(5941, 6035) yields 1.44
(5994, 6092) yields 1.49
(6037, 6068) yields 1.45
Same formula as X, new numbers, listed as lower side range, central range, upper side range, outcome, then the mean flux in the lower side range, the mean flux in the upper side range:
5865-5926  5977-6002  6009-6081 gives 1.3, 1.49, 1.48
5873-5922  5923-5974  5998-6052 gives 1.0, 1.48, 1.49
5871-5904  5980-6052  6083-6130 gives 0.6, 1.48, 1.47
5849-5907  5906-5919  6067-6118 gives 0.2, 1.49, 1.51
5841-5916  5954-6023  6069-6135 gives 2.6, 1.49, 1.47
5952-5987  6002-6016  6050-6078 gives -0.9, 1.39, 1.45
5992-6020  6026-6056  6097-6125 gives -0.3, 1.47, 1.47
